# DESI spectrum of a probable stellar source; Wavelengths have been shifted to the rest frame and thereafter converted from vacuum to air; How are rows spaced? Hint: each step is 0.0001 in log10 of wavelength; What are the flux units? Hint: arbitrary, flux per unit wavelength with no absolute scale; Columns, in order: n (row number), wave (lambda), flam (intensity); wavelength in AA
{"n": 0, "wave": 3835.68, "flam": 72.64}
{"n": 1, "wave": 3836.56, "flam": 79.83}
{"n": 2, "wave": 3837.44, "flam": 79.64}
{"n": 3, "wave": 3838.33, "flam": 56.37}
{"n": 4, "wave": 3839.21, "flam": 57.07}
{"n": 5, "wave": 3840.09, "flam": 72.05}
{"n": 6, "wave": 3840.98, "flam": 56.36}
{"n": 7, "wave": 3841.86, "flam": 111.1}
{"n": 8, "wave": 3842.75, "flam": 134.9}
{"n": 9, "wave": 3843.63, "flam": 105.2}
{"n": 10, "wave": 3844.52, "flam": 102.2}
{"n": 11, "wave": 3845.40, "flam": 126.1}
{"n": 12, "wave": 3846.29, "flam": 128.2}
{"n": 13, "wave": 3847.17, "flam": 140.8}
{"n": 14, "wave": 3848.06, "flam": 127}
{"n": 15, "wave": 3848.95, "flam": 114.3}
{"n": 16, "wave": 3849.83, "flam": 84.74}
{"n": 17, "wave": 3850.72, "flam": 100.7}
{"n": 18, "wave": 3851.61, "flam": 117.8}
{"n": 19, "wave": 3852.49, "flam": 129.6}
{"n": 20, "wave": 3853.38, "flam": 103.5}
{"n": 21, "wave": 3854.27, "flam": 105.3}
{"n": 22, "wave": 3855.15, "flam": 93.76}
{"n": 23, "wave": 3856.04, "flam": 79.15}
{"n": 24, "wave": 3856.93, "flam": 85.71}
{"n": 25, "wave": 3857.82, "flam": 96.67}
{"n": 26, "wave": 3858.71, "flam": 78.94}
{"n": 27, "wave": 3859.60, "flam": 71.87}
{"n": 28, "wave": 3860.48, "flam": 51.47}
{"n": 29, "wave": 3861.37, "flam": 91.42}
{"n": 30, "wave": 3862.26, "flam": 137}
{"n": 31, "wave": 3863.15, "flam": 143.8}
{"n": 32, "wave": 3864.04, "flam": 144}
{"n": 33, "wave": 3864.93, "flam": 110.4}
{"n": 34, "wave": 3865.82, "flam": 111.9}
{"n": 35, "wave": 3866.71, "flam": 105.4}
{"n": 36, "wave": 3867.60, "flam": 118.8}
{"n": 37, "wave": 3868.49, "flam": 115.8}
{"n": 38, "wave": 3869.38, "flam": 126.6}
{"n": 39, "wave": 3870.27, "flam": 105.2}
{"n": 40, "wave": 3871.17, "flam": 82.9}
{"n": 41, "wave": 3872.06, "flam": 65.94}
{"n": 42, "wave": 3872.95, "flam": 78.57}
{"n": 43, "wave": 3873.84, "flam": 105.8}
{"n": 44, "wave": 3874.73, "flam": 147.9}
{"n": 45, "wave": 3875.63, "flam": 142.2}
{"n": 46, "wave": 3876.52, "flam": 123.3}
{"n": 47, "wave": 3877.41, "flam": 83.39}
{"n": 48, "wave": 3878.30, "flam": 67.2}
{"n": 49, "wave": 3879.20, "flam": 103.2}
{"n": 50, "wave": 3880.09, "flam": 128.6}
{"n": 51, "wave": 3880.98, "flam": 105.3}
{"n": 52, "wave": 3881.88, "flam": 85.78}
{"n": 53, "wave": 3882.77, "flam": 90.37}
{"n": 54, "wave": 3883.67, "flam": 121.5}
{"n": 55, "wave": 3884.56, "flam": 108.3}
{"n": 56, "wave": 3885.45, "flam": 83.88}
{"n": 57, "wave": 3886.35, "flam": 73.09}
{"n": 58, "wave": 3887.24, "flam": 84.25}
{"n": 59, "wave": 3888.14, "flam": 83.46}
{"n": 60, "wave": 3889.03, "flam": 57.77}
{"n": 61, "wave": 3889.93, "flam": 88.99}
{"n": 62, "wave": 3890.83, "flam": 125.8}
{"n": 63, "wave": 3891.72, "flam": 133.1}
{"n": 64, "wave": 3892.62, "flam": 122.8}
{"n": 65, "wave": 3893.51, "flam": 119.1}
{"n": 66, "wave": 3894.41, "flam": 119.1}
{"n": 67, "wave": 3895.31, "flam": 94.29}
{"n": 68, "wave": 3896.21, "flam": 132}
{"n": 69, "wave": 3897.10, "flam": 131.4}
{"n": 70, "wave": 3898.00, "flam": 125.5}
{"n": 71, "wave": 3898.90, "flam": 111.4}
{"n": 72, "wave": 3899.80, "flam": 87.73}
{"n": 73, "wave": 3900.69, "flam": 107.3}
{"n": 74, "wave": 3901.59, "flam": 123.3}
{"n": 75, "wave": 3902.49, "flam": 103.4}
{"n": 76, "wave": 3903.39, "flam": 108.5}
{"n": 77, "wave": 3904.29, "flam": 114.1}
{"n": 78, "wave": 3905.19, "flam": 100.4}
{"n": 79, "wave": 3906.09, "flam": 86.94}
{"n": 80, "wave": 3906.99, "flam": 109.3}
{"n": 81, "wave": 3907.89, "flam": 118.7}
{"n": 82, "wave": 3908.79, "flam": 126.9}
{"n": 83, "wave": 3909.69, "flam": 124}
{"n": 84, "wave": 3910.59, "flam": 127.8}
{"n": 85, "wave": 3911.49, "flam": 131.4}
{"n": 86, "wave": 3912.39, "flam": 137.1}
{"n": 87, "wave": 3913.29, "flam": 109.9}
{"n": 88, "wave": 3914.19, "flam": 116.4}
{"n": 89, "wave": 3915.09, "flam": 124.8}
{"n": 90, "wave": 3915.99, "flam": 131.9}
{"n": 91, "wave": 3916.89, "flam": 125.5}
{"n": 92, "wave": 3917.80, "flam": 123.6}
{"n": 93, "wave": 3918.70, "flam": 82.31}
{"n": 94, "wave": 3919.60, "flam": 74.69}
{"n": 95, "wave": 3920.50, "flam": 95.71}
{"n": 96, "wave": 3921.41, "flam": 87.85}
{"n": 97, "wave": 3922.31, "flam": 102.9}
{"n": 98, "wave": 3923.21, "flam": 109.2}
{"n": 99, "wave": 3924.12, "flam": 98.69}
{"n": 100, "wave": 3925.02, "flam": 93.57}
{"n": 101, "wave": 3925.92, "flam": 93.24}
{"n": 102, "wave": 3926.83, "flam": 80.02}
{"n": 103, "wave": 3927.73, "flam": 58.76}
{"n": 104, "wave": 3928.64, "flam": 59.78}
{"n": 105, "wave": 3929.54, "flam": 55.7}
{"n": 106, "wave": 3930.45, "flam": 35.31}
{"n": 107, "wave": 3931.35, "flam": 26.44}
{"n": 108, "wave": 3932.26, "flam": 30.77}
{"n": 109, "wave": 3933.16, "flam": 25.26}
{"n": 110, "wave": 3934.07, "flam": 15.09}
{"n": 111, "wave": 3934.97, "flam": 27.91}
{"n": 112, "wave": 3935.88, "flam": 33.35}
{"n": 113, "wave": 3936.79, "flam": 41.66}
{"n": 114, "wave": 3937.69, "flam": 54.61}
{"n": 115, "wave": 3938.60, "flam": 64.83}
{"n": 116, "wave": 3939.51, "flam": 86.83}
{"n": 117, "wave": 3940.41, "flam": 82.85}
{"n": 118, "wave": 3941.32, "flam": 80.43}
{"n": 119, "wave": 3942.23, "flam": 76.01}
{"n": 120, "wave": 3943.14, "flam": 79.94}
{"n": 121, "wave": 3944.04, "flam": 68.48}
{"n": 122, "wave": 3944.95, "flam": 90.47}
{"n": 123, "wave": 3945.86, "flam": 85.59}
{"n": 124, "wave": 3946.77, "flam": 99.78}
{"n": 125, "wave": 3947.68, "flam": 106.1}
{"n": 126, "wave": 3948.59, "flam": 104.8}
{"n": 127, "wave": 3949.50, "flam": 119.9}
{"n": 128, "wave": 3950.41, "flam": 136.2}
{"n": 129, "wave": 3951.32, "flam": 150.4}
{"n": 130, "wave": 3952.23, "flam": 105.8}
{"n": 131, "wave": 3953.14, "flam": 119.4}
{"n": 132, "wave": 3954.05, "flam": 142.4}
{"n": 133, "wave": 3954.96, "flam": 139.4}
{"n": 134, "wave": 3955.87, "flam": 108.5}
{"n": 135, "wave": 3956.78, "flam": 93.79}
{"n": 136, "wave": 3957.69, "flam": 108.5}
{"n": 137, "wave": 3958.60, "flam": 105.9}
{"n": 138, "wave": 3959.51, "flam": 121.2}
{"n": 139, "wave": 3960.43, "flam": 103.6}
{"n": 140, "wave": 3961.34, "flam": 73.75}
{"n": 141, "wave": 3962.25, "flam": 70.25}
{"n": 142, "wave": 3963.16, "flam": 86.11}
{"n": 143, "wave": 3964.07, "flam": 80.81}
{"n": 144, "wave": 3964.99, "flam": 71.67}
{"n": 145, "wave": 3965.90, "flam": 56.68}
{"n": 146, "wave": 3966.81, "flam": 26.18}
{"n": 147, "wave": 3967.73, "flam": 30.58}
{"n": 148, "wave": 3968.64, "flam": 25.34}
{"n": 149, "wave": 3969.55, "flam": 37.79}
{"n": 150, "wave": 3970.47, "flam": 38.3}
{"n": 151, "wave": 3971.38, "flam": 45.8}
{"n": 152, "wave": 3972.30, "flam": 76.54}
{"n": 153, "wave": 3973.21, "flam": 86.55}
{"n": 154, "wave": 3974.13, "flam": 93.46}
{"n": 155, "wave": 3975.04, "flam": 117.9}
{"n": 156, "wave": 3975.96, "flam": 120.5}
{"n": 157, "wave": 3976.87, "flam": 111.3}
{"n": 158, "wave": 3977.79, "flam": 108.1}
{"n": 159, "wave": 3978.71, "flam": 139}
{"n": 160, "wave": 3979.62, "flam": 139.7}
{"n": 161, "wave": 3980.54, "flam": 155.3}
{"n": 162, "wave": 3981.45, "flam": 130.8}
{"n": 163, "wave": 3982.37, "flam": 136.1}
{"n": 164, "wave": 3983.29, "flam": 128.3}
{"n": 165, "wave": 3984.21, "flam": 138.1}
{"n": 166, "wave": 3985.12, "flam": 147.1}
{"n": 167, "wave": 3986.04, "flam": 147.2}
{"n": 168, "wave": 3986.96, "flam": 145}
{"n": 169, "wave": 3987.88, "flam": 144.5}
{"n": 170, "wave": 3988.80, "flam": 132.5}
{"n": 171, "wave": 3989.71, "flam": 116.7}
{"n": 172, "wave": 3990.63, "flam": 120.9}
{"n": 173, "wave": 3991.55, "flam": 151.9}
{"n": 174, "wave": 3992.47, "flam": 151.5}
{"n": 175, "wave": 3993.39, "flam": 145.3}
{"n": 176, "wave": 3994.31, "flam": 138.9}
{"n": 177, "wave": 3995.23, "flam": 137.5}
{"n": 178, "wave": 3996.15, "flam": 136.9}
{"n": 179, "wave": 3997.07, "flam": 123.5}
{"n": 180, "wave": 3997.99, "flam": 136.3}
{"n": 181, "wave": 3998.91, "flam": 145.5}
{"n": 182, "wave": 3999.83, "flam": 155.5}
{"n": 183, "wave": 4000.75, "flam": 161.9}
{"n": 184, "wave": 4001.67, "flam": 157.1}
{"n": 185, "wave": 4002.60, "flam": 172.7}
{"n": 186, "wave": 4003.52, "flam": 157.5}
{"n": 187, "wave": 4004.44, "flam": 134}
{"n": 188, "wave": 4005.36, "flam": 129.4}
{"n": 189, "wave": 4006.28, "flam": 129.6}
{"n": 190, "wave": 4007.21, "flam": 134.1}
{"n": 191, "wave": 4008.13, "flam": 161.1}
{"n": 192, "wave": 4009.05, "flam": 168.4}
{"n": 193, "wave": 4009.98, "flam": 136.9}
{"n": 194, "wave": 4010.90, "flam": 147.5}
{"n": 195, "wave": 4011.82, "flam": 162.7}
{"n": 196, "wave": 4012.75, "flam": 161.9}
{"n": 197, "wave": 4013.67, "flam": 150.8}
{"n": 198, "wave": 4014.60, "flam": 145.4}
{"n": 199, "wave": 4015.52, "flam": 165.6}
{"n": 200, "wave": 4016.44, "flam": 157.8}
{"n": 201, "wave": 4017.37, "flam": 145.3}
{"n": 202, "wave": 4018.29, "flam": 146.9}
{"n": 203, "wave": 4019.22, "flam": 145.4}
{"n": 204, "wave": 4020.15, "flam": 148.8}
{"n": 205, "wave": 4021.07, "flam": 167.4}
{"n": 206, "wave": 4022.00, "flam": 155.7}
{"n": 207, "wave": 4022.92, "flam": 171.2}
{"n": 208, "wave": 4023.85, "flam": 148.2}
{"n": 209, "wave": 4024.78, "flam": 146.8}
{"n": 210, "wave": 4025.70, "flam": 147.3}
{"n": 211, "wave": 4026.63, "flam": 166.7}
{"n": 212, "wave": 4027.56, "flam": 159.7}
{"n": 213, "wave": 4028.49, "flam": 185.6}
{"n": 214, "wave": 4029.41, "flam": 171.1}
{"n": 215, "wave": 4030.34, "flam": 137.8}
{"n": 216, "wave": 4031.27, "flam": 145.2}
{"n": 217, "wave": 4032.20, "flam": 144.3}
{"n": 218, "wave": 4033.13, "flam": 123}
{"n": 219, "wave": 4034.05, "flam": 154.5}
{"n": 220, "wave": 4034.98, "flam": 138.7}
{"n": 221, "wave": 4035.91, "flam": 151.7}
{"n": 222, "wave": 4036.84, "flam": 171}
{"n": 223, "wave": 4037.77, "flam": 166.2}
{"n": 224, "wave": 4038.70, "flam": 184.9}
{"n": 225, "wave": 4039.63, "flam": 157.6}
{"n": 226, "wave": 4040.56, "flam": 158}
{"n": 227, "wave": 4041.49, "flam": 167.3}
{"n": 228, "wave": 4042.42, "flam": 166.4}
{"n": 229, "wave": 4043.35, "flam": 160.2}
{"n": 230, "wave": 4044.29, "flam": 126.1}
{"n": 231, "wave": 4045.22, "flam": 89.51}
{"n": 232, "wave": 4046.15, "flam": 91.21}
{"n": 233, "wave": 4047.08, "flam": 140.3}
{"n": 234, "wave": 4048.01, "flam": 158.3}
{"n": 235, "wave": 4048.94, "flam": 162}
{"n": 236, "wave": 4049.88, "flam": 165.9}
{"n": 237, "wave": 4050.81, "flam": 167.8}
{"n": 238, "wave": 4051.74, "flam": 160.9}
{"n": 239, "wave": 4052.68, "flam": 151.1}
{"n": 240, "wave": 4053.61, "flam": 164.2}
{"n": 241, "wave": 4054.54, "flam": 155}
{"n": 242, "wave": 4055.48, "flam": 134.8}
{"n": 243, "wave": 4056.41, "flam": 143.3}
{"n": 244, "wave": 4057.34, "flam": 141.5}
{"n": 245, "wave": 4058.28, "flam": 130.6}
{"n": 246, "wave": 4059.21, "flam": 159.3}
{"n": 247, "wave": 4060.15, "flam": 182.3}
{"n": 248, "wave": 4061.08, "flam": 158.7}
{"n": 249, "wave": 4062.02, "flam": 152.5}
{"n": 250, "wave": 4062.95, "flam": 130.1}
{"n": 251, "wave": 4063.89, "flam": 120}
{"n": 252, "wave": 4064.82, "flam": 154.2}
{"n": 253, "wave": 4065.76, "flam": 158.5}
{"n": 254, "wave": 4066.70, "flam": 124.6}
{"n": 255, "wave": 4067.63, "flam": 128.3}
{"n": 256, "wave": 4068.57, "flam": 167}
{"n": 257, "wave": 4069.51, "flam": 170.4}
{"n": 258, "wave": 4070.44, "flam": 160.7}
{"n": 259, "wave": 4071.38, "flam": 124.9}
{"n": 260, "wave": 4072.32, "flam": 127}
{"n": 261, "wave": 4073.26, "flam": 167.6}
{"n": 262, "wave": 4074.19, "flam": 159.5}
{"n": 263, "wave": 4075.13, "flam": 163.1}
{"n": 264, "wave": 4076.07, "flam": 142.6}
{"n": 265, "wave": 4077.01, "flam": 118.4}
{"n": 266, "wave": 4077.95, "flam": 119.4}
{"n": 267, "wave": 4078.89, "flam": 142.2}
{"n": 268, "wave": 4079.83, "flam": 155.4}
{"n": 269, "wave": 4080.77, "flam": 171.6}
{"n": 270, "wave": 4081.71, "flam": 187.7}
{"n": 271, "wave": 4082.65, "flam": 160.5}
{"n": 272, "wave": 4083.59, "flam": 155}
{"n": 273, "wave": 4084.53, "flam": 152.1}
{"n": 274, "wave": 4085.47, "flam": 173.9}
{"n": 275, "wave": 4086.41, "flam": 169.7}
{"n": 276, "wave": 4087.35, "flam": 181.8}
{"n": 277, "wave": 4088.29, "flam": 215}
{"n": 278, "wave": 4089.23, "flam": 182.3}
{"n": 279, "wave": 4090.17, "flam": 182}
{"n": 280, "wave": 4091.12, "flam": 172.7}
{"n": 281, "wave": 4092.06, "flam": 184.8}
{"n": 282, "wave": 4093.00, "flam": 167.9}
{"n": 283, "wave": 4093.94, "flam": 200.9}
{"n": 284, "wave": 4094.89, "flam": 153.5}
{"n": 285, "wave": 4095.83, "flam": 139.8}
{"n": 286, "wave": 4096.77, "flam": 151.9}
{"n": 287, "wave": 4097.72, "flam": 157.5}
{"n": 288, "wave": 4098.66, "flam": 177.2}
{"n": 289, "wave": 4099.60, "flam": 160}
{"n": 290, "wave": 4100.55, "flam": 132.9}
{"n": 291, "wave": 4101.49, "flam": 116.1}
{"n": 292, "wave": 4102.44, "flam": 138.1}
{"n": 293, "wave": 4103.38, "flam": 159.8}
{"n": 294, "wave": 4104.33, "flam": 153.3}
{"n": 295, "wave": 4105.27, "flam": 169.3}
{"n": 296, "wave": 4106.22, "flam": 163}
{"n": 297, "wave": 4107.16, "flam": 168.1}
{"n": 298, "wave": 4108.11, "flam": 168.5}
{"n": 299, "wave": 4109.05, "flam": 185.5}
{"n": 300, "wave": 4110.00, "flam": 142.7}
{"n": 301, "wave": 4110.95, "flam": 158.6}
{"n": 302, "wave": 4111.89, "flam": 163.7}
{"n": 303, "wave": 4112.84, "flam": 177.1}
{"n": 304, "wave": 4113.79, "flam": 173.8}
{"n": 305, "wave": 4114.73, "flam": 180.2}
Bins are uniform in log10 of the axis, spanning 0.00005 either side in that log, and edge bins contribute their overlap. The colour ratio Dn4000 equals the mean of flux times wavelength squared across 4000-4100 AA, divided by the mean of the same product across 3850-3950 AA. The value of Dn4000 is 1.73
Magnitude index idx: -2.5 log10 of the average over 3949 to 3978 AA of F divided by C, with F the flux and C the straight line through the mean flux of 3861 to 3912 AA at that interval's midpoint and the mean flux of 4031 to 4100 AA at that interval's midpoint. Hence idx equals 0.37 mag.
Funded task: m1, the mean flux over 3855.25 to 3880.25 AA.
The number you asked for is 103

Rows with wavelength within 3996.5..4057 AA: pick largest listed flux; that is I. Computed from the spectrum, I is 185.6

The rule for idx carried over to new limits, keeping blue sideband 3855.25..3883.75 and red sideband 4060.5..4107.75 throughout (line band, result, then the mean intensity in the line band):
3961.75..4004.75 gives 0.15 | 115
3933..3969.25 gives 0.44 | 82.8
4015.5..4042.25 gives -0.10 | 156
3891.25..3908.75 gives -0.03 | 113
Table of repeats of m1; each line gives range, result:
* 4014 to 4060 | 152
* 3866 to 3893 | 102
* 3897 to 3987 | 95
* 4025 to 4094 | 155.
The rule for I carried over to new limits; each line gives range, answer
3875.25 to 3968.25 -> 150.4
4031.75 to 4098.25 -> 215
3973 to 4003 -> 172.7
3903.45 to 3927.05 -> 137.1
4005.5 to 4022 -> 168.4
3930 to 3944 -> 86.83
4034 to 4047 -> 184.9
